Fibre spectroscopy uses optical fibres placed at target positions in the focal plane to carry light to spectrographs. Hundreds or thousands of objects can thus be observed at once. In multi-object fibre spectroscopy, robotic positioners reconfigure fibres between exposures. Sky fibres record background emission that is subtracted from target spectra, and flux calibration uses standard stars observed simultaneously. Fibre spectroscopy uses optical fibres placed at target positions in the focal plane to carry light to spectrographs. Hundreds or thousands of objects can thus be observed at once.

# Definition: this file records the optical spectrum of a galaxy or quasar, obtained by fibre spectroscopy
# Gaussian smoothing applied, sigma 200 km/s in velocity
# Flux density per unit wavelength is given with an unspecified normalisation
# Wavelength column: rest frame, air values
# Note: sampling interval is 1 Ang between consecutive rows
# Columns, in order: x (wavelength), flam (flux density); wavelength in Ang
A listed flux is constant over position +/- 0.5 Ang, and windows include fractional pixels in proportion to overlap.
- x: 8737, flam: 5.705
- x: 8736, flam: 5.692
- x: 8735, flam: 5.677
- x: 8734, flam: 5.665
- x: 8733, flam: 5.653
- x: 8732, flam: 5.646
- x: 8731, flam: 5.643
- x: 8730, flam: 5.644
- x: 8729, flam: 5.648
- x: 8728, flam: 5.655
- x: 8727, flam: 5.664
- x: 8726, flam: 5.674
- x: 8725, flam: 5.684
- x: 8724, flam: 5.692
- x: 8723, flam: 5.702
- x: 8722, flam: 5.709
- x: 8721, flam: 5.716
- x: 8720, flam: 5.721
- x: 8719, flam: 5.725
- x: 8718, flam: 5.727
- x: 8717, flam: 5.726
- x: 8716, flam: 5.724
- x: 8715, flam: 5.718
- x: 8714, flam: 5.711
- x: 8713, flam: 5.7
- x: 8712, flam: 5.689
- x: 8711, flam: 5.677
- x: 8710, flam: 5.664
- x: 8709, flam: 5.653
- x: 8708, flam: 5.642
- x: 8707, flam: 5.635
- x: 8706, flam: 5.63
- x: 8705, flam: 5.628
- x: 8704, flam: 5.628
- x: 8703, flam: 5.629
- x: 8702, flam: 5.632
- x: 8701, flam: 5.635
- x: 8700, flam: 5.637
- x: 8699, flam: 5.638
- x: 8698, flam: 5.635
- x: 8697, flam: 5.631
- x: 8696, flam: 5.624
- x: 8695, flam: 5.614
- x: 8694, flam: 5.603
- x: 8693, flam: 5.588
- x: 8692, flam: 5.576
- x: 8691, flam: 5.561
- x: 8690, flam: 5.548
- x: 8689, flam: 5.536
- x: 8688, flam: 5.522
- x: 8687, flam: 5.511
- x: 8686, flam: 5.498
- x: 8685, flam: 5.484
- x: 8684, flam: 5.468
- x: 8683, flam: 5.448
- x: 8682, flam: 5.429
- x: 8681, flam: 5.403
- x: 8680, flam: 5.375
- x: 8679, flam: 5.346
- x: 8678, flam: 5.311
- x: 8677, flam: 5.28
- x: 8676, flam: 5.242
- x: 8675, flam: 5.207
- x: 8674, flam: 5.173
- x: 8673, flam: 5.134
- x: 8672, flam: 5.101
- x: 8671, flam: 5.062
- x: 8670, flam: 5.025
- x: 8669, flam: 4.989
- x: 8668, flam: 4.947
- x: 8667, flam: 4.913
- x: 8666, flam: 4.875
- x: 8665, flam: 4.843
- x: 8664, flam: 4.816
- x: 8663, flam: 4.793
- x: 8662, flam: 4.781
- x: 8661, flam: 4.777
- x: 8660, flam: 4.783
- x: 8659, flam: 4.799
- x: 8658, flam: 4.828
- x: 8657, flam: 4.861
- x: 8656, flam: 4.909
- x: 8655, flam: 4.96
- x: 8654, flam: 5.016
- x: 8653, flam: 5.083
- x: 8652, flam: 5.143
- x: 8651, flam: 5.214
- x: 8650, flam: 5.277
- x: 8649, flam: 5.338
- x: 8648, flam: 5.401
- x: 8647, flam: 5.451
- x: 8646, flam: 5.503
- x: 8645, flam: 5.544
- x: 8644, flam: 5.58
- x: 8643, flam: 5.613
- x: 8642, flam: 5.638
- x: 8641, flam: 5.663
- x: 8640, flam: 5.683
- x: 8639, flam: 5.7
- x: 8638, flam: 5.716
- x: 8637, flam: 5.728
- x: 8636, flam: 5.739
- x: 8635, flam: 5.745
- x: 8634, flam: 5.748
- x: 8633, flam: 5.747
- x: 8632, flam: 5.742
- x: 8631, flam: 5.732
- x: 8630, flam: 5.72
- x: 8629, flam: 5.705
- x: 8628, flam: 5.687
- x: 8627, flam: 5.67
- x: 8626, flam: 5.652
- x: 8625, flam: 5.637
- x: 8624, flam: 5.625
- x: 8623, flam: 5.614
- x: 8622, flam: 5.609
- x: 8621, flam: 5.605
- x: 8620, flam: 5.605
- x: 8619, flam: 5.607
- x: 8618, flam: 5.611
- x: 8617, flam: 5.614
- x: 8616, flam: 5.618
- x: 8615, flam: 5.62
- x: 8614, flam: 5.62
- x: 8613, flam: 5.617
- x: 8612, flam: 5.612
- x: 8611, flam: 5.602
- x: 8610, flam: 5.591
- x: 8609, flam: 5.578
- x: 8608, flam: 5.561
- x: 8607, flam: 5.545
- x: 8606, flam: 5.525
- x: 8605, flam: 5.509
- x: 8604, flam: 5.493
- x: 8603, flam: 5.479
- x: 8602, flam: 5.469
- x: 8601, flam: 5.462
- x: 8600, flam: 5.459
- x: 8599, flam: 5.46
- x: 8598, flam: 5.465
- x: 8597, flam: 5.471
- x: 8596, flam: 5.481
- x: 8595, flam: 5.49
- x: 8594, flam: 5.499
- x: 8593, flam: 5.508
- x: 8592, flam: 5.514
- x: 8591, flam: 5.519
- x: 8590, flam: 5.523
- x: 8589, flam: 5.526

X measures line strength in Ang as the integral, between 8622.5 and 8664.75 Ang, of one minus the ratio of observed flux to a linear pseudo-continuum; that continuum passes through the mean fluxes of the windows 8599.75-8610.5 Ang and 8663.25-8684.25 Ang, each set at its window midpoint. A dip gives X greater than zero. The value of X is -0.6 Ang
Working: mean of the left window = 5.52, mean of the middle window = 5.39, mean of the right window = 5.15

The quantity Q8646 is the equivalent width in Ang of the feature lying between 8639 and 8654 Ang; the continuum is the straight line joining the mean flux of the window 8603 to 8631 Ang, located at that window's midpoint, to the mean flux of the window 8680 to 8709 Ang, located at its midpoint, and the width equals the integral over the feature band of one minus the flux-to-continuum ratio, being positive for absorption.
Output 0.4 Ang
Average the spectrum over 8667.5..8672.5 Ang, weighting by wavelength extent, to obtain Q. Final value 5.02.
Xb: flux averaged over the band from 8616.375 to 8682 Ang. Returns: 5.34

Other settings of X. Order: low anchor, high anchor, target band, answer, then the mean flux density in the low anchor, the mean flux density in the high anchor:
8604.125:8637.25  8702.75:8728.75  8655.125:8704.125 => 3.4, 5.64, 5.68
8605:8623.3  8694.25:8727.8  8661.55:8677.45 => 1.8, 5.59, 5.67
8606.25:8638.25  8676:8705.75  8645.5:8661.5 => 1.5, 5.65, 5.53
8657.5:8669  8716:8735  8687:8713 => -1.4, 4.84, 5.68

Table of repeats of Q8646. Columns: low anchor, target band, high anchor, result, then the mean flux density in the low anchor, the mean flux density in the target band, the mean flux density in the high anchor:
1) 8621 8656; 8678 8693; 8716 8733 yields 0.4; 5.54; 5.48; 5.69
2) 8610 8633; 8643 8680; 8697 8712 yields 3.5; 5.64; 5.1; 5.64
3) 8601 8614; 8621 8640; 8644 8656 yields -1.1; 5.55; 5.69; 5.26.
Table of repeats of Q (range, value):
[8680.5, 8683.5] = 5.43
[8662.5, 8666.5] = 4.83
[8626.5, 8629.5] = 5.69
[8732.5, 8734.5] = 5.66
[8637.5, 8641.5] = 5.69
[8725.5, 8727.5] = 5.67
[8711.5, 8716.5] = 5.71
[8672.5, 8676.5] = 5.19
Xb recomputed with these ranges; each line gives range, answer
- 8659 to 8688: 5.14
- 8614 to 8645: 5.66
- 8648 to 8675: 4.99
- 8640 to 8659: 5.28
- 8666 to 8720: 5.48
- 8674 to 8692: 5.42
